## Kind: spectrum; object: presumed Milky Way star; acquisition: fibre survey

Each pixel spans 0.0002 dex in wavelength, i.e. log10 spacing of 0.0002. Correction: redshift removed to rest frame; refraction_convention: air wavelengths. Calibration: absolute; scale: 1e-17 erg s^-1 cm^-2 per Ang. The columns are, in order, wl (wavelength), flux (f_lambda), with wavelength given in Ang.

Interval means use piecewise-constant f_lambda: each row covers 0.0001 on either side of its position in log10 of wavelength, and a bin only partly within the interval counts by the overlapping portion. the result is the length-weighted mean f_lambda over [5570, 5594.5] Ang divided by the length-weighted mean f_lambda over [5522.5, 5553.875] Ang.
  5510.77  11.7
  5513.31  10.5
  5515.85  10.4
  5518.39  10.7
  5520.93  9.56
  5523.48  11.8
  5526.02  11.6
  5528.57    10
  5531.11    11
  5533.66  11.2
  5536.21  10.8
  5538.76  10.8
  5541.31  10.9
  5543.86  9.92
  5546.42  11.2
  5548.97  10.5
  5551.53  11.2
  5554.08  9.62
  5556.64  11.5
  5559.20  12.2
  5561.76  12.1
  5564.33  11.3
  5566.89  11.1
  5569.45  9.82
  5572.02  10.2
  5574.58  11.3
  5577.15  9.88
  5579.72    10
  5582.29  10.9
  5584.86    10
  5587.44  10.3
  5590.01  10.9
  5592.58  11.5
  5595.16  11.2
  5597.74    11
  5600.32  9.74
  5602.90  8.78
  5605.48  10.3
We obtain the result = 1.0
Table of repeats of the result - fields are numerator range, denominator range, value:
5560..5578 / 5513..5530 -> 1.02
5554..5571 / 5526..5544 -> 1.04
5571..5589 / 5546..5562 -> 0.93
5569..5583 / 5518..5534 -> 0.96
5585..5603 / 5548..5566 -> 0.94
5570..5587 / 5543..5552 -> 0.97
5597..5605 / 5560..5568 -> 0.85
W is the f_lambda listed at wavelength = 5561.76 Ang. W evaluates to 12.1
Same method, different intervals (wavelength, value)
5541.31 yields 10.9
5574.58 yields 11.3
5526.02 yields 11.6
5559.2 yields 12.2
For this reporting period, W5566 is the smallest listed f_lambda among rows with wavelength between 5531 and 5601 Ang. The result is 9.62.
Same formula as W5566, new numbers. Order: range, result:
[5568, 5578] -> 9.82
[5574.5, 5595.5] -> 9.88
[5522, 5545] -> 9.92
